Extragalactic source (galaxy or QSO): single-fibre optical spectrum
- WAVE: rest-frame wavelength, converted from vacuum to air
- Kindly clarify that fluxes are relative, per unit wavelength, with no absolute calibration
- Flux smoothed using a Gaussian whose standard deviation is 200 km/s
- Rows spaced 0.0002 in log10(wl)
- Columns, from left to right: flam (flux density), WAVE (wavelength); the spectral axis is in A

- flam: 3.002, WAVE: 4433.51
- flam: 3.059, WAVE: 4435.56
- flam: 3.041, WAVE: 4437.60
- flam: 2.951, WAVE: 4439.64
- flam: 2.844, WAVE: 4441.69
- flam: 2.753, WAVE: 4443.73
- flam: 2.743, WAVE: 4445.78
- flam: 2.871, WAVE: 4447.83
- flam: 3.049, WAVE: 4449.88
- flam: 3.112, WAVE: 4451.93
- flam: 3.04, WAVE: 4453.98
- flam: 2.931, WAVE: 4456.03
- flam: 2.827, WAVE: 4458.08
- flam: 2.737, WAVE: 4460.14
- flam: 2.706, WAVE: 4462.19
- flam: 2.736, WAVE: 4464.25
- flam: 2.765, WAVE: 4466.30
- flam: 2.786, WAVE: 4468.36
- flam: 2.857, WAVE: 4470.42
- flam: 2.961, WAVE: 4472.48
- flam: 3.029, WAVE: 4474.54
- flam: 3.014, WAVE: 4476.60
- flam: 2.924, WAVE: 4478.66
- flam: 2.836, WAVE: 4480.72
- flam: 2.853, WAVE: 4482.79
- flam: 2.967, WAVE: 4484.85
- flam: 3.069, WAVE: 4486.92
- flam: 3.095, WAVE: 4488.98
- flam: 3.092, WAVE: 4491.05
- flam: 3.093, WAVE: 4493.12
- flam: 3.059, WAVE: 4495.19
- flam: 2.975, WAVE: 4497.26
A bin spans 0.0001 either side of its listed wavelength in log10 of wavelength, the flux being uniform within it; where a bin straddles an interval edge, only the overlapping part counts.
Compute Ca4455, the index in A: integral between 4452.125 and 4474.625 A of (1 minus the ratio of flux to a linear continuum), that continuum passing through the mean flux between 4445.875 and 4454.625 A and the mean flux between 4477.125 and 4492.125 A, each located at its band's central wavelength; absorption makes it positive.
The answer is 1.0 A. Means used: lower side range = 2.99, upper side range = 2.98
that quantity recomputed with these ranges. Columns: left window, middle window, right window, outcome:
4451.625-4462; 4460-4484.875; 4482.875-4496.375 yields 0.9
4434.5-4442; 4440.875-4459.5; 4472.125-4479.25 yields 0.5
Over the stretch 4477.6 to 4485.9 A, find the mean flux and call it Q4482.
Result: 2.9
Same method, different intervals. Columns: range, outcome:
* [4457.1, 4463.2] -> 2.76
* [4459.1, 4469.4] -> 2.74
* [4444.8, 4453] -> 2.94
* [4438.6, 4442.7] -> 2.9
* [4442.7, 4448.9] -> 2.79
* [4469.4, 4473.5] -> 2.91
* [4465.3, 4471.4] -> 2.8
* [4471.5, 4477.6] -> 3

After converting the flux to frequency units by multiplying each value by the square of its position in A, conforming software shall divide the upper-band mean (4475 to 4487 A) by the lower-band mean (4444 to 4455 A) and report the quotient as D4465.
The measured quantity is 1.01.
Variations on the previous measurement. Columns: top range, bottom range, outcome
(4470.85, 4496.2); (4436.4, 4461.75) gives 1.05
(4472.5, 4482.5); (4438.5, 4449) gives 1.05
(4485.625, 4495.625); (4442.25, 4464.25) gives 1.09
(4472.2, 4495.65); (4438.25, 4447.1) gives 1.08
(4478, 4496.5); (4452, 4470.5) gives 1.07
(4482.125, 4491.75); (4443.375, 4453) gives 1.05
